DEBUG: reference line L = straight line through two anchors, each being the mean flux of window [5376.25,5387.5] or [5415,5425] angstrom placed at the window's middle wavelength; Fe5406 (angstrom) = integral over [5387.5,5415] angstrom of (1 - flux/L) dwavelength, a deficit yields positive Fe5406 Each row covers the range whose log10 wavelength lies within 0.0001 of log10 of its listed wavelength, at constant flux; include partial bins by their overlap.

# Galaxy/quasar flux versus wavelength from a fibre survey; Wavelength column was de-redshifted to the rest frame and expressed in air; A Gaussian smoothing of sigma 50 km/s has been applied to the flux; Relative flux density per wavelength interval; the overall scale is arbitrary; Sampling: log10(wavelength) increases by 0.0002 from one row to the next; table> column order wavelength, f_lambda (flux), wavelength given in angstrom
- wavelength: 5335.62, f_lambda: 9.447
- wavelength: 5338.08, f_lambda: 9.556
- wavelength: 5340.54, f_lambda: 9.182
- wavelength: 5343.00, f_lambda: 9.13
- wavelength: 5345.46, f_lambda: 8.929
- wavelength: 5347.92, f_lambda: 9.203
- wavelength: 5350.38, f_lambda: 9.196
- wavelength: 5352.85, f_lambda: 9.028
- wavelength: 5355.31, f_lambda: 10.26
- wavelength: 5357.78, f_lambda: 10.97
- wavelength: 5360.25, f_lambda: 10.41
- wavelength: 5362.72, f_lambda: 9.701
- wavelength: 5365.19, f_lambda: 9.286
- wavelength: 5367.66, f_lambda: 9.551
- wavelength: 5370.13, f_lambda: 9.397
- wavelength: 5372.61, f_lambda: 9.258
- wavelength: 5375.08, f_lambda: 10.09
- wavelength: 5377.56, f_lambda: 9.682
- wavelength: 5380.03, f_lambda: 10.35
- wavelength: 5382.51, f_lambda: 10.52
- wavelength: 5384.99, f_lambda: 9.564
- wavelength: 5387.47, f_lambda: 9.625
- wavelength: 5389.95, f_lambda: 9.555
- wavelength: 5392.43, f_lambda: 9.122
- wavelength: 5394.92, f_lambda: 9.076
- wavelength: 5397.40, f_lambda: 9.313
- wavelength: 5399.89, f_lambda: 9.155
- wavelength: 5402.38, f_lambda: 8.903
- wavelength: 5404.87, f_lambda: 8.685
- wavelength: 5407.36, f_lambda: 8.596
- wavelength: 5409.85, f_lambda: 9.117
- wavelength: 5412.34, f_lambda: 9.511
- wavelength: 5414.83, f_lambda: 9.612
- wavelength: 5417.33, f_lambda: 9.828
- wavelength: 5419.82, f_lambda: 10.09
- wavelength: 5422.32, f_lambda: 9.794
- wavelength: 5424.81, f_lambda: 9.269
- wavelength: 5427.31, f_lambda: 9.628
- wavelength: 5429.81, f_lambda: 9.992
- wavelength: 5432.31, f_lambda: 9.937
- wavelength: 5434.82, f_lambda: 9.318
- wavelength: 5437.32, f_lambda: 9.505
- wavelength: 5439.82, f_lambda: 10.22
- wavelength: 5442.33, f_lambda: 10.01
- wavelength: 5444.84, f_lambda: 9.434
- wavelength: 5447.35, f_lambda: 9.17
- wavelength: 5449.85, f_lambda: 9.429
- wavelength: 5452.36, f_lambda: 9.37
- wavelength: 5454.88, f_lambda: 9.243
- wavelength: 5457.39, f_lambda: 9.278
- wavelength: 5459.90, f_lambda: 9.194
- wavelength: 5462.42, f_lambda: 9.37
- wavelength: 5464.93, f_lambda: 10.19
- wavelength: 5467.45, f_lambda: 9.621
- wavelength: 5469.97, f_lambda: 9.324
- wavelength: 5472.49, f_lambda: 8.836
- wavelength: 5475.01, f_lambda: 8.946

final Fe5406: 2.0 angstrom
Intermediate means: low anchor 9.98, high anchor 9.78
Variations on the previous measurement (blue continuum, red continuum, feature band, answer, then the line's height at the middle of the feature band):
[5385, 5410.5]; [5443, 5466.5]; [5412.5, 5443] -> -1.5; 9.29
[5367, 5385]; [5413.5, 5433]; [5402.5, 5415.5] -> 1.0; 9.78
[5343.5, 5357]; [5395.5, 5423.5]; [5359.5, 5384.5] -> -1.2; 9.35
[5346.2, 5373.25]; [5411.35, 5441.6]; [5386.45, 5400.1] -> 0.5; 9.69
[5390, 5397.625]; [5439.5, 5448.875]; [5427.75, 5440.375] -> -0.3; 9.56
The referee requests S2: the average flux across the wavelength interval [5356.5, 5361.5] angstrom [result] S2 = 10.7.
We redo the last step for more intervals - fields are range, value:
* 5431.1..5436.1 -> 9.62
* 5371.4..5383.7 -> 9.98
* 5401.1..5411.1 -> 8.83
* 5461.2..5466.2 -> 9.79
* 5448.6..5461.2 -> 9.3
